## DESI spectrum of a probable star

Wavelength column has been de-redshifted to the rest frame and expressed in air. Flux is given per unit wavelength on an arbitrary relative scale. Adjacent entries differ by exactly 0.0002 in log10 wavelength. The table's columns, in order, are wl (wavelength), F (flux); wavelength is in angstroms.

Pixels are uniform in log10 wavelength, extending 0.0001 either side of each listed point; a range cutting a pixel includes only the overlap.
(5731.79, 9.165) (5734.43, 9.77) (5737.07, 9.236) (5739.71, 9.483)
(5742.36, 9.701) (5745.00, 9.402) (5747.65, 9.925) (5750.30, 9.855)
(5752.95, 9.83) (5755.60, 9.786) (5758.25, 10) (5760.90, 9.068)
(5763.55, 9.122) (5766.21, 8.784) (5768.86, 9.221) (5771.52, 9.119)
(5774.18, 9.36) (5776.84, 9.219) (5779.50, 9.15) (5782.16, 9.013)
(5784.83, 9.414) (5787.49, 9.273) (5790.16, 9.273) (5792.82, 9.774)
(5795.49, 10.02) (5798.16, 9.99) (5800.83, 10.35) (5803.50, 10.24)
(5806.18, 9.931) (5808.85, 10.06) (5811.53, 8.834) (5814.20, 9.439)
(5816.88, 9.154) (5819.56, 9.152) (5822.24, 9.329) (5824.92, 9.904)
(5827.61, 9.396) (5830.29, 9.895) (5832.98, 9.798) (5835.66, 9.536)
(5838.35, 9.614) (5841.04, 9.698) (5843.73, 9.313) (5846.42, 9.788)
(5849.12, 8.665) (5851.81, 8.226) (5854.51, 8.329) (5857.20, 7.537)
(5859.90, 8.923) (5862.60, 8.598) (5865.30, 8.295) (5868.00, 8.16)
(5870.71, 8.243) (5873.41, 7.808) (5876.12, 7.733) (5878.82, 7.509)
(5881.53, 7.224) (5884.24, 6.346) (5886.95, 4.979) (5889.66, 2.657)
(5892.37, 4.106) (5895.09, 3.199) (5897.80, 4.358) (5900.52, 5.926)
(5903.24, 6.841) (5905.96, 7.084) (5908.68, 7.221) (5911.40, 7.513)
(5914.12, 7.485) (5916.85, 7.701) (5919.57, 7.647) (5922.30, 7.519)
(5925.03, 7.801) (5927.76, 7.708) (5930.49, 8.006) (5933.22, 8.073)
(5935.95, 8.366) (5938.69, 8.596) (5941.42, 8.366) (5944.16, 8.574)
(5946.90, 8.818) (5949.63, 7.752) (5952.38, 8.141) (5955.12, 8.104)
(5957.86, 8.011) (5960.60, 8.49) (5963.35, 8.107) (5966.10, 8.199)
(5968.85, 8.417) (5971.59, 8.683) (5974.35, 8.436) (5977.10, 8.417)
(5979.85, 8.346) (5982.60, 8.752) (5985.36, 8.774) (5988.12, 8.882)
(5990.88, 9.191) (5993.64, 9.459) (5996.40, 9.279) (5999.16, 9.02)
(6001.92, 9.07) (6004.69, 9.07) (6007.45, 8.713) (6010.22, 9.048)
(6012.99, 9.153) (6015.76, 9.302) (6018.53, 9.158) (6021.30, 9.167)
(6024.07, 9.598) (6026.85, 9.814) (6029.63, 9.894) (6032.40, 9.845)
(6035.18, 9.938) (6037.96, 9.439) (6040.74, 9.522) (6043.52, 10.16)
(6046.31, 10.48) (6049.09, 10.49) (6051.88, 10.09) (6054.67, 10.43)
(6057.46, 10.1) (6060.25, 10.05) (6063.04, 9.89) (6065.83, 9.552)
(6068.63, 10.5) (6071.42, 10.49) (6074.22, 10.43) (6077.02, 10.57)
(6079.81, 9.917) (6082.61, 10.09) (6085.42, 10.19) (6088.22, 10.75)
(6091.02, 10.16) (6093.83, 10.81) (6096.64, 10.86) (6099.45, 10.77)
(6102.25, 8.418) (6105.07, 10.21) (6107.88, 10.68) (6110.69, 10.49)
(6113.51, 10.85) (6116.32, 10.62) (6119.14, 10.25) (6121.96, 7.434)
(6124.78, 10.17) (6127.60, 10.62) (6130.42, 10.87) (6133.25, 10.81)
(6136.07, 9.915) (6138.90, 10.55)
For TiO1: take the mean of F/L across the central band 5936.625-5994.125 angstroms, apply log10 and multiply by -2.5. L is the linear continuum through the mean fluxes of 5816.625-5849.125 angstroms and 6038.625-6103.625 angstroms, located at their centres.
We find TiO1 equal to 0.17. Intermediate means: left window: 9.52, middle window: 8.48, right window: 10.2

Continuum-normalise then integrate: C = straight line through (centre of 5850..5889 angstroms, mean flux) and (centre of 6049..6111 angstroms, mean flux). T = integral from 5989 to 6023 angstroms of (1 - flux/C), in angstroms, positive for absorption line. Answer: 0.7 angstroms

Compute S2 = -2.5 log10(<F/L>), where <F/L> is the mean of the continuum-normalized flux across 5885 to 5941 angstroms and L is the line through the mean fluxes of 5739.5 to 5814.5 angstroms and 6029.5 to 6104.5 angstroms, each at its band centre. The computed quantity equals 0.421 mag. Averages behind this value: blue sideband 9.54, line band 6.67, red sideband 10.1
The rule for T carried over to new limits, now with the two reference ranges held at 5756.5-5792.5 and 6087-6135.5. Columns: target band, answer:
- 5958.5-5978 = 2.9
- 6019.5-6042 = 0.9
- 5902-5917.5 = 3.8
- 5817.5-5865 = 1.6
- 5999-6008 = 0.9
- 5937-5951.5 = 2.0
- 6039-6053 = -0.1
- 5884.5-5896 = 6.7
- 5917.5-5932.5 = 3.0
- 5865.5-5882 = 3.0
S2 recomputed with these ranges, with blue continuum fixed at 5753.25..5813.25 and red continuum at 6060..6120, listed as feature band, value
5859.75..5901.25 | 0.45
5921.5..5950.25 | 0.21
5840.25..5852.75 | 0.06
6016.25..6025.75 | 0.09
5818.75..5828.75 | 0.02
